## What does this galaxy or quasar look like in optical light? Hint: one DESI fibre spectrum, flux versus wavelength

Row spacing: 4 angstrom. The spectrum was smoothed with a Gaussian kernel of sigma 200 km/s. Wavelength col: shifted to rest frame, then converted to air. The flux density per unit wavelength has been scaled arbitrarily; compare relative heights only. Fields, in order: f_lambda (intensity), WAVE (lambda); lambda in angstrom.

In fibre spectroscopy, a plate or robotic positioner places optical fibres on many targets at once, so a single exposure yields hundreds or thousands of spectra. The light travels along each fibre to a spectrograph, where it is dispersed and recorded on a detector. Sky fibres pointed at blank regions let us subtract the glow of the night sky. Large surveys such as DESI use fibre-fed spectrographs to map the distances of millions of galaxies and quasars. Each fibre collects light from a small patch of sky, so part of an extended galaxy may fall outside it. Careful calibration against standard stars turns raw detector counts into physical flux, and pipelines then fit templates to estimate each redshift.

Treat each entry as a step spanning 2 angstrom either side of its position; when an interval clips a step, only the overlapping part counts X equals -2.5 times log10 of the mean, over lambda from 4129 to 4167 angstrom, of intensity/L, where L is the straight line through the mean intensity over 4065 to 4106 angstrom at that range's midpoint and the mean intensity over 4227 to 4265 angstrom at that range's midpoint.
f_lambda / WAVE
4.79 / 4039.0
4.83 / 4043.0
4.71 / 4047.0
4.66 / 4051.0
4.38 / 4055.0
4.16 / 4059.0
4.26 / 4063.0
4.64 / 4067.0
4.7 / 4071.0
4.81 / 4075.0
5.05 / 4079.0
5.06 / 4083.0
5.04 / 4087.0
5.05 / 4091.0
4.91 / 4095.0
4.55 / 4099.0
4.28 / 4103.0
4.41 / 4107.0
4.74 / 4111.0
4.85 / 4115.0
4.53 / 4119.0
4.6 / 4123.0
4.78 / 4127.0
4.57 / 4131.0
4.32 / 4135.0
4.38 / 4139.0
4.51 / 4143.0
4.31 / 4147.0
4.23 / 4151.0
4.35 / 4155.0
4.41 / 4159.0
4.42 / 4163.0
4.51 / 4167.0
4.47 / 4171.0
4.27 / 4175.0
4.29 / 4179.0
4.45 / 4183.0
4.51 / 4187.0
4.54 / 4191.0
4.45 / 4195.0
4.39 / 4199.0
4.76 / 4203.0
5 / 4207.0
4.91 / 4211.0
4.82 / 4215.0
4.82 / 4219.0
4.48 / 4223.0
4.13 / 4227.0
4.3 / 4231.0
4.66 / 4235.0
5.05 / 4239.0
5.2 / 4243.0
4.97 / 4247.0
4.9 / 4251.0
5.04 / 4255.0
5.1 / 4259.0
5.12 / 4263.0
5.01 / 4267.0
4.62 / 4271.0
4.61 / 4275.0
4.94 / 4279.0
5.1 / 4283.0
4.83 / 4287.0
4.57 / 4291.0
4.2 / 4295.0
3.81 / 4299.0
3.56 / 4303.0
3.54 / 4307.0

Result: 0.10 mag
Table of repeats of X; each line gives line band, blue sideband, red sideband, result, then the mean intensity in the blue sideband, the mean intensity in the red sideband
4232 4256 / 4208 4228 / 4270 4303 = -0.07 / 4.68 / 4.52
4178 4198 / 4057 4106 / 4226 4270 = 0.08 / 4.7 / 4.87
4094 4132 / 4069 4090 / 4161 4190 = 0.03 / 4.94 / 4.42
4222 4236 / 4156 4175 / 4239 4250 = 0.13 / 4.43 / 5.06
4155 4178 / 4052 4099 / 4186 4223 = 0.07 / 4.72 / 4.68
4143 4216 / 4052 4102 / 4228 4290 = 0.07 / 4.71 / 4.88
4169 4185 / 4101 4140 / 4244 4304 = 0.06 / 4.55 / 4.72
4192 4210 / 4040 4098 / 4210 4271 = 0.03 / 4.73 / 4.83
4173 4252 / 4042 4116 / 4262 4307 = -0.02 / 4.68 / 4.52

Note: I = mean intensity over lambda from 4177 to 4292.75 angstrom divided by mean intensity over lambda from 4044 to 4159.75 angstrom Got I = 1.03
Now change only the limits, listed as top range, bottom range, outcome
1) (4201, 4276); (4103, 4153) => 1.07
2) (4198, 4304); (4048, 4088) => 1.01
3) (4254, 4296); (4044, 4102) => 1.03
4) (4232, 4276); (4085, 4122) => 1.05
